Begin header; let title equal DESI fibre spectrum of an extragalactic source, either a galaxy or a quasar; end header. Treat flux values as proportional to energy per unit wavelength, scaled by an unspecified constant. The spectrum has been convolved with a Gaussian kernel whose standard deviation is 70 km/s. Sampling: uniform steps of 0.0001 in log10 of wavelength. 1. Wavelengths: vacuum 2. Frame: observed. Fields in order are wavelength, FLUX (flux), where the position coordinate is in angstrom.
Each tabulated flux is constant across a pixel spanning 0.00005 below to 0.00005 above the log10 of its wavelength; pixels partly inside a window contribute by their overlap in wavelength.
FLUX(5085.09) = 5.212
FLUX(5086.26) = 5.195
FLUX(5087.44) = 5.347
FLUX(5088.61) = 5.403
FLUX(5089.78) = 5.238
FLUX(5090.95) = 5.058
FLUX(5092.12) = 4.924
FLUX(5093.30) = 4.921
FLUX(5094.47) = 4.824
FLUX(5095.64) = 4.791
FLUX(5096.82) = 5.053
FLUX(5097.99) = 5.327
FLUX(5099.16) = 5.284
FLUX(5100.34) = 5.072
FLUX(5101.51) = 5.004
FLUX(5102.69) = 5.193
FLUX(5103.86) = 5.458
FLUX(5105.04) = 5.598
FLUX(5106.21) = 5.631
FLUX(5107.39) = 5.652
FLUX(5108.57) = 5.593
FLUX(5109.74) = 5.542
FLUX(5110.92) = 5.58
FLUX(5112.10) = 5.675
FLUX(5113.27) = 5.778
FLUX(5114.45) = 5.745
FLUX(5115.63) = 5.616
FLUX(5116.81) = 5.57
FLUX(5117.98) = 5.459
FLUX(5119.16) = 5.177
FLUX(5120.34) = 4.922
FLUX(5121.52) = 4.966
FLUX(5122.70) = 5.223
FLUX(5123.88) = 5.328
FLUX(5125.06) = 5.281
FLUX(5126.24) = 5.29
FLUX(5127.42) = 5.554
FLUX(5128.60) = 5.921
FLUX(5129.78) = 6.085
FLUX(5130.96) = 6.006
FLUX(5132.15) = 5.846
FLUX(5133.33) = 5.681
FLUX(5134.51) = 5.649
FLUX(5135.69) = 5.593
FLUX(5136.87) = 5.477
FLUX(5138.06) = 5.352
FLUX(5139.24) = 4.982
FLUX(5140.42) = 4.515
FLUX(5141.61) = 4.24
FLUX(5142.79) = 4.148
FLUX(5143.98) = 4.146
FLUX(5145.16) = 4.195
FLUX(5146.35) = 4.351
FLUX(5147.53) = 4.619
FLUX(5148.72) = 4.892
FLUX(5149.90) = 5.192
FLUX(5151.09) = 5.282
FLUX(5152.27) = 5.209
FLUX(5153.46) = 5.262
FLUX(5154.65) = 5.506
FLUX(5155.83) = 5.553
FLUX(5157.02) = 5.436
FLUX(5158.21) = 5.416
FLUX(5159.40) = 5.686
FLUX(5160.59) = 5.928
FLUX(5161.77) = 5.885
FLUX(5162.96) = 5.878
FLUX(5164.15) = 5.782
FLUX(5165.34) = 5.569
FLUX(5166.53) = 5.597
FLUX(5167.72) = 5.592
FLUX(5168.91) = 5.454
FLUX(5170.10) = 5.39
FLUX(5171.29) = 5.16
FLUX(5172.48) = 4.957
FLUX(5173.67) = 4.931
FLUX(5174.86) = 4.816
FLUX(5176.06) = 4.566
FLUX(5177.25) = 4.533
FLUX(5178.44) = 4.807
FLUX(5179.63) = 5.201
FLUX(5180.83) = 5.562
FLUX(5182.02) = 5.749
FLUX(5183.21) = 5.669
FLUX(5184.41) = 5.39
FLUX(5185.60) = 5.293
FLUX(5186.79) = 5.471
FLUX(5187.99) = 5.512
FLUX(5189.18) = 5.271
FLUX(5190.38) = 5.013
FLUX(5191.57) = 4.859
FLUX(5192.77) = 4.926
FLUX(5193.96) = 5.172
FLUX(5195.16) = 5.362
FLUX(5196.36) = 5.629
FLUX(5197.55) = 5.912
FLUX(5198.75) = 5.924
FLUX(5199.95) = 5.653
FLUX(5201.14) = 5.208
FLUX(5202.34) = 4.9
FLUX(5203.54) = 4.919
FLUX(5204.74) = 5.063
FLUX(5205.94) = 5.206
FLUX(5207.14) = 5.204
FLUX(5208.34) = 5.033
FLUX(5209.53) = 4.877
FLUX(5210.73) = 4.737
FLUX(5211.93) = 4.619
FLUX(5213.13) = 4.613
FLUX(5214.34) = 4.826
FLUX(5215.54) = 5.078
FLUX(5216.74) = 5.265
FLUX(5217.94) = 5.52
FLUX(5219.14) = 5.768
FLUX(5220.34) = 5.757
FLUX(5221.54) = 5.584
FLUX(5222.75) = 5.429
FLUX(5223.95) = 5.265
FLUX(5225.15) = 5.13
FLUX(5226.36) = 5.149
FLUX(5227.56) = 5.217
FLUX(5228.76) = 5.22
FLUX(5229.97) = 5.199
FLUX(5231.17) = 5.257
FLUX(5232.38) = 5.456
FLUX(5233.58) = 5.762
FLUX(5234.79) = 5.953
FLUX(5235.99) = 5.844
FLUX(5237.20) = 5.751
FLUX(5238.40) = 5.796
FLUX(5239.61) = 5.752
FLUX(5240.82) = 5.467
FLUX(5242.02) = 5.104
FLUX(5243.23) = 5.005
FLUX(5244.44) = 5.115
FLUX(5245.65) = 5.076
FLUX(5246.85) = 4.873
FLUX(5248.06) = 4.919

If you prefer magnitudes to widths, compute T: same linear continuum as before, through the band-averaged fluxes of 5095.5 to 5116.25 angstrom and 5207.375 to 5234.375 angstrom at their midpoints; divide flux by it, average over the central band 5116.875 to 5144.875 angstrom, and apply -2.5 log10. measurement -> 0.029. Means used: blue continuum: 5.43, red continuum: 5.22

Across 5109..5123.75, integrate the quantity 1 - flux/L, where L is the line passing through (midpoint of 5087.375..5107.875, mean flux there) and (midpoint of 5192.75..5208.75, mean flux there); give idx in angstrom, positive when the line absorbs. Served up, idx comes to -0.6 angstrom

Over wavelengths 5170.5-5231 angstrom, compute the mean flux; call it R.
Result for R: 5.2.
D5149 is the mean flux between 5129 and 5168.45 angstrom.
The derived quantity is 5.29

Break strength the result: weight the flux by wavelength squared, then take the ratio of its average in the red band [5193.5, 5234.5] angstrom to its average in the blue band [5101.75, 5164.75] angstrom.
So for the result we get 1.02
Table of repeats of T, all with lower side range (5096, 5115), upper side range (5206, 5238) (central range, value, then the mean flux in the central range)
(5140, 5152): 0.18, 4.58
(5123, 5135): -0.05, 5.65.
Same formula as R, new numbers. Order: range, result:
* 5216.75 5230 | 5.39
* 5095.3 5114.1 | 5.4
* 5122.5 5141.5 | 5.46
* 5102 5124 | 5.46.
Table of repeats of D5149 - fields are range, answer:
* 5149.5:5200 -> 5.37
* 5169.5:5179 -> 4.9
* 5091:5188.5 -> 5.29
